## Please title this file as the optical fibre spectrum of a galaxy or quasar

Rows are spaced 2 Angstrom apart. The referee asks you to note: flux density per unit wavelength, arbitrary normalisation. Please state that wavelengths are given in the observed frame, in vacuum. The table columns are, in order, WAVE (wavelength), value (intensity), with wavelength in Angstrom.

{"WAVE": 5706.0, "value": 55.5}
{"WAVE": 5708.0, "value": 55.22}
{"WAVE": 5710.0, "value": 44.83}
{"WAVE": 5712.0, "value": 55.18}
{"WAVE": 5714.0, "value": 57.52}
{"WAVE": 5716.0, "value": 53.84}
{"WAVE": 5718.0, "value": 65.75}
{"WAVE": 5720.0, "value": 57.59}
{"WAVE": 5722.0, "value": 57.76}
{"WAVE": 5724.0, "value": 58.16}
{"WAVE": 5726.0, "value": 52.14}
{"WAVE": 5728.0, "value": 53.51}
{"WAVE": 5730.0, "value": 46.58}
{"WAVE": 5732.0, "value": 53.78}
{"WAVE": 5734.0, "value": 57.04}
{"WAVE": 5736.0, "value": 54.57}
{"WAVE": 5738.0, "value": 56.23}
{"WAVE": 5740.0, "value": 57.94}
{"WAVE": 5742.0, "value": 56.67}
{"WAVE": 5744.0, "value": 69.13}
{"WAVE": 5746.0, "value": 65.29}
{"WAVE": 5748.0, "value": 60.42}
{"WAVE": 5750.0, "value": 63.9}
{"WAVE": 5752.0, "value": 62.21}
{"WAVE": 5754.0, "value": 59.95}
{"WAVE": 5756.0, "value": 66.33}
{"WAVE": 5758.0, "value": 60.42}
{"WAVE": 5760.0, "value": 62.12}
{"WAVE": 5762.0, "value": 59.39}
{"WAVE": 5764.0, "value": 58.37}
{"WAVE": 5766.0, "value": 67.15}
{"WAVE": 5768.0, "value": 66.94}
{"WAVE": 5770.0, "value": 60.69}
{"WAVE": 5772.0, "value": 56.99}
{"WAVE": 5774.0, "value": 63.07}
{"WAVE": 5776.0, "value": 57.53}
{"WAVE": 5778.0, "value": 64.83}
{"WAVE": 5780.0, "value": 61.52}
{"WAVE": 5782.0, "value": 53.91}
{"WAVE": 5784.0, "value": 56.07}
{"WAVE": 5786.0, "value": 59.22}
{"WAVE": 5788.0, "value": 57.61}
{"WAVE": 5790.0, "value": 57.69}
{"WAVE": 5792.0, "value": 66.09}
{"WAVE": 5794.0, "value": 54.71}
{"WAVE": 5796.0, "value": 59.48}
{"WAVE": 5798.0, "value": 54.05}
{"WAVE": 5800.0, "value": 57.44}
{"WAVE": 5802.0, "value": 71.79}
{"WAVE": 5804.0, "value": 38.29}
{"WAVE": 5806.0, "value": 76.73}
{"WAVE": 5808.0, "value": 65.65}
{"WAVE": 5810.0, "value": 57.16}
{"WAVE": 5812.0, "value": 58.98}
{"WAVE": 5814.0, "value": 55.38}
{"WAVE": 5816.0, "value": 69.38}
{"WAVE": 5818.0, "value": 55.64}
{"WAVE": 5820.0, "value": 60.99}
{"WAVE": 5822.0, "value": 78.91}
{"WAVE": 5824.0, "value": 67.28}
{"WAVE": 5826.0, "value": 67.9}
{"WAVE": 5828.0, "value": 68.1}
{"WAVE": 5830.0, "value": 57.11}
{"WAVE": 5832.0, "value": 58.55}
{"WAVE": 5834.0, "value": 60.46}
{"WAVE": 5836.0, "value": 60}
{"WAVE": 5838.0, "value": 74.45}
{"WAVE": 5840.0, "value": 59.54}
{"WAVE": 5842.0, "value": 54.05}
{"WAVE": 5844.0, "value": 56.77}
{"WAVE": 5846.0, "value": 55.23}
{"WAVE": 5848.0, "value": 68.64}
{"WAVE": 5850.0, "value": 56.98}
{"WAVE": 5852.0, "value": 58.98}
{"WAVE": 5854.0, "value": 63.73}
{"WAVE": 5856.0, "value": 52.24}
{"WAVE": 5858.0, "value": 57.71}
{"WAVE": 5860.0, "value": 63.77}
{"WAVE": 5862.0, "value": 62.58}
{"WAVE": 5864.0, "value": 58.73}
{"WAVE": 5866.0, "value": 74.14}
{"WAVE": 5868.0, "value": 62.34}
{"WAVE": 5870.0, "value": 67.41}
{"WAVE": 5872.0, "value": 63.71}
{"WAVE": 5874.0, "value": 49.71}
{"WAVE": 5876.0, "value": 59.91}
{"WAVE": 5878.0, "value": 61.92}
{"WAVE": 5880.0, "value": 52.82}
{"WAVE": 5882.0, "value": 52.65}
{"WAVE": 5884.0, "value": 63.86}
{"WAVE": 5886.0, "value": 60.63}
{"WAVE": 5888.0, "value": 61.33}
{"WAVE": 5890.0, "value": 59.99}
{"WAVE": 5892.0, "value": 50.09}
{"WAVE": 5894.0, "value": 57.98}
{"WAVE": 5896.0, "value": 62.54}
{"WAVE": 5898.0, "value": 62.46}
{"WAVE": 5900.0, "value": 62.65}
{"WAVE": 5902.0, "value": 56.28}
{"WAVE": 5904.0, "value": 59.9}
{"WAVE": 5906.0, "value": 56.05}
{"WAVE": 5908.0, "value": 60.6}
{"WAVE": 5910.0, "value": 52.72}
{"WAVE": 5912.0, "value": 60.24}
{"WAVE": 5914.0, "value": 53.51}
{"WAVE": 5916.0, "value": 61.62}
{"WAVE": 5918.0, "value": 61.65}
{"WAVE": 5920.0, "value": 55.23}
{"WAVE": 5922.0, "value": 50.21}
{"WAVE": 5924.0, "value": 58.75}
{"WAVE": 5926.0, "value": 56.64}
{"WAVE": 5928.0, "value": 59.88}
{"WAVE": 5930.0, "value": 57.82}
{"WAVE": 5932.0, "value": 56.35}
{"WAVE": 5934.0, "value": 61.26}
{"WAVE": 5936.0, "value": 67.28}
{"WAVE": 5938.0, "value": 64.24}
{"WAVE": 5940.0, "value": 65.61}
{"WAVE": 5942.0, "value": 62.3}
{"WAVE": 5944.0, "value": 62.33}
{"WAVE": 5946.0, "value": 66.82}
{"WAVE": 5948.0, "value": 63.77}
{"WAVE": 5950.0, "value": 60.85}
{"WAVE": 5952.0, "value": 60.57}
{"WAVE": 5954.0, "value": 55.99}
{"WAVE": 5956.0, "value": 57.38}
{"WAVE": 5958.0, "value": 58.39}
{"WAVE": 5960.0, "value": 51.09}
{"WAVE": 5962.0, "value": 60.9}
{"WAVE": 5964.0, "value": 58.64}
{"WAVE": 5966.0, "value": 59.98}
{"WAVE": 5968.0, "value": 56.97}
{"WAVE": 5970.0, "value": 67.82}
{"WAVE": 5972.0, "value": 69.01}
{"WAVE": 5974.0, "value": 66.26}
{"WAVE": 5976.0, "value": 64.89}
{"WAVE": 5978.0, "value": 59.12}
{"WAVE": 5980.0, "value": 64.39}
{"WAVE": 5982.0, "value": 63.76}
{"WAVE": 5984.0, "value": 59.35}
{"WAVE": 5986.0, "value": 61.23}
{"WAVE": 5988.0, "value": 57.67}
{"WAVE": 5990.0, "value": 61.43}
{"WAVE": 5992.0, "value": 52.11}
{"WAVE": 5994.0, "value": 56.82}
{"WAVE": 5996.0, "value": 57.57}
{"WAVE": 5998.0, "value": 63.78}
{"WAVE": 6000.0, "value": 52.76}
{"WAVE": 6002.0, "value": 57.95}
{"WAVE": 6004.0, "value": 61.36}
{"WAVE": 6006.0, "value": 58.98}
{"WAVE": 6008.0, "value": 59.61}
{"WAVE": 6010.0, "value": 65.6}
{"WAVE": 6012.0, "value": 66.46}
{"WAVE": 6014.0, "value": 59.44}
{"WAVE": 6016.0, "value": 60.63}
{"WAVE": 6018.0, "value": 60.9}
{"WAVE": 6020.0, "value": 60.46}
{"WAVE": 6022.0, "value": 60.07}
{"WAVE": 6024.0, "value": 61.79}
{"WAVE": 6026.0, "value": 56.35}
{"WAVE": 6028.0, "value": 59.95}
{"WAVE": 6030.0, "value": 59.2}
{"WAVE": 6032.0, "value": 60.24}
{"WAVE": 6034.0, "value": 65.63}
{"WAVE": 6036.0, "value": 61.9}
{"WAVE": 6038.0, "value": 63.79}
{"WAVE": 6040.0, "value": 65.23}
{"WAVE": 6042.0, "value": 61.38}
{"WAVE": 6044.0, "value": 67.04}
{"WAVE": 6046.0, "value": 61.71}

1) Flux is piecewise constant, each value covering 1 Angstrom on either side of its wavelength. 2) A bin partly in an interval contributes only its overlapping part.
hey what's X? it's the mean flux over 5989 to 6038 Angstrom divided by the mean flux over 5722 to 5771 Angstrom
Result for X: 1.0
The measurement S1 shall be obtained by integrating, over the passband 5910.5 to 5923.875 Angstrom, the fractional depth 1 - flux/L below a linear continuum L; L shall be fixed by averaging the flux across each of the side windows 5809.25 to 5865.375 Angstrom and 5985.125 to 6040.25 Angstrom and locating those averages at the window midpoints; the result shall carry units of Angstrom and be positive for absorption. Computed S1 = 0.9 Angstrom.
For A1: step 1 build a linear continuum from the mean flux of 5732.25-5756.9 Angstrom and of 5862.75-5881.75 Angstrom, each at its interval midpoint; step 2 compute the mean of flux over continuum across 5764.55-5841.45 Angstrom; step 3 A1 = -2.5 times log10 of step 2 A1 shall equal -0.01 mag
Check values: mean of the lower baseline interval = 60.6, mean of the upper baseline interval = 60.9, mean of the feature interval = 61.4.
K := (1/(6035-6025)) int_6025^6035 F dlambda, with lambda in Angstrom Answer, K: 60.3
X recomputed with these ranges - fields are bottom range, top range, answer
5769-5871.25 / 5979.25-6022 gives 0.98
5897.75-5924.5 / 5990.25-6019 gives 1.03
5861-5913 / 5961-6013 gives 1.02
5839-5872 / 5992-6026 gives 0.98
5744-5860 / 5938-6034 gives 0.99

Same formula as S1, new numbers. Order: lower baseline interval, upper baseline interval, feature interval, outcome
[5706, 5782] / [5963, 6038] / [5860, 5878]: -0.8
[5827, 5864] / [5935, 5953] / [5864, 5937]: 3.6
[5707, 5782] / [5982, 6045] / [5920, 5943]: 0.1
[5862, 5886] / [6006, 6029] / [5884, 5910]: 0.7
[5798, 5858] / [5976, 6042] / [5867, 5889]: 0.5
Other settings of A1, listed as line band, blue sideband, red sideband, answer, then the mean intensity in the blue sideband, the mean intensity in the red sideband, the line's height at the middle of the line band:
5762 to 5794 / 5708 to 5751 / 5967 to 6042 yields -0.05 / 57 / 61.1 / 57.7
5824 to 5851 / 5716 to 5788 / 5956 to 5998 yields -0.03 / 59.4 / 60.4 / 59.8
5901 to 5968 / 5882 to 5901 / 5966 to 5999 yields 0.02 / 59.8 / 61.3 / 60.5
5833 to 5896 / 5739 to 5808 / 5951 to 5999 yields 0.01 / 60.8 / 60.2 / 60.5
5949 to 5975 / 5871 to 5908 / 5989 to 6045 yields -0.01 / 58.6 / 60.7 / 59.8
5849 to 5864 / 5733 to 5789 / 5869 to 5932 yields -0.01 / 60.6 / 58.4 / 59.1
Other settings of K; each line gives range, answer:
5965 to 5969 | 58.5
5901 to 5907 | 57.4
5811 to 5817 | 61.2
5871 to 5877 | 57.8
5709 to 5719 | 55.4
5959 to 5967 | 57.7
